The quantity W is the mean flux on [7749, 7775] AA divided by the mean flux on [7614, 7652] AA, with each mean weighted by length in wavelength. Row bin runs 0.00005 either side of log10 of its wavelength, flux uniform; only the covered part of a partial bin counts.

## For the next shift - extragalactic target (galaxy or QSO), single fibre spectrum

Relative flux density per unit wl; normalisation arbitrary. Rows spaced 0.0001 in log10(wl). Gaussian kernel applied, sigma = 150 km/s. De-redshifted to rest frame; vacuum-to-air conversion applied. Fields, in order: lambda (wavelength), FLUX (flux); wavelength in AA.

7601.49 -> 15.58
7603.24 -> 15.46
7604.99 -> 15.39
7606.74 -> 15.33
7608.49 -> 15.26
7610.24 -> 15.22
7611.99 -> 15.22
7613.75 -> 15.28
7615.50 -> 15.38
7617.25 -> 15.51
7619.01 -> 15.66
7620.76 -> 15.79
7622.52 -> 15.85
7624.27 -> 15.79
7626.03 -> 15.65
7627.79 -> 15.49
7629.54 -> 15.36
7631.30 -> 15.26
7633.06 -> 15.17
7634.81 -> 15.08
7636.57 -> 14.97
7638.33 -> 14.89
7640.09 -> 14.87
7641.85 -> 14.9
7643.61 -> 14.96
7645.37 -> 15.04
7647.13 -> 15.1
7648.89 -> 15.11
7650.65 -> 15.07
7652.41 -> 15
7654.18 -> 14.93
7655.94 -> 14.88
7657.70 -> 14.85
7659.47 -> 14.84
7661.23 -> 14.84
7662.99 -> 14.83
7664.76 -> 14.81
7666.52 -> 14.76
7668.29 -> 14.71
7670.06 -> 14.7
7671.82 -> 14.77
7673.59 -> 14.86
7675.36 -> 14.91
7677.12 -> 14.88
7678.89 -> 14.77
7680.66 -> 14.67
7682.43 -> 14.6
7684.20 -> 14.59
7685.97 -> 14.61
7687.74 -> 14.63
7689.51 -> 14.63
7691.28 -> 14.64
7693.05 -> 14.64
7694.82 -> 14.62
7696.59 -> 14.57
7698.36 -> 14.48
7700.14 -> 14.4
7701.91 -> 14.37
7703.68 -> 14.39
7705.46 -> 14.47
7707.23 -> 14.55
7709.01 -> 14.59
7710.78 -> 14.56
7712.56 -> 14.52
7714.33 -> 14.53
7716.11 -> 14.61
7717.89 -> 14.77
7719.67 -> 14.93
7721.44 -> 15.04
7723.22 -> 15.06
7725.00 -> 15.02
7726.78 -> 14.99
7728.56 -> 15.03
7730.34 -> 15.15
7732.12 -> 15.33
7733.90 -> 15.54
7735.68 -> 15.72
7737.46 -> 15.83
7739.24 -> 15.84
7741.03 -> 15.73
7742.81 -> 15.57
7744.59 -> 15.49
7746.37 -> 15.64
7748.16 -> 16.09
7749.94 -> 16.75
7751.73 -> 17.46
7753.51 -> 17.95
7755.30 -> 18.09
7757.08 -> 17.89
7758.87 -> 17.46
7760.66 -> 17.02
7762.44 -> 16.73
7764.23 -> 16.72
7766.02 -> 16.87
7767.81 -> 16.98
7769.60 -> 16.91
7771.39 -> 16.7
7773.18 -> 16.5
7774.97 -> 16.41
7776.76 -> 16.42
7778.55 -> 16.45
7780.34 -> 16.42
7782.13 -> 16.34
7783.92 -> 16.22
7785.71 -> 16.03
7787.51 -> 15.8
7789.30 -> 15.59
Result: 1.12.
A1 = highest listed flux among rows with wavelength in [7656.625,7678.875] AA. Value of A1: 14.91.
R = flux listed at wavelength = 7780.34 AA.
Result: 16.42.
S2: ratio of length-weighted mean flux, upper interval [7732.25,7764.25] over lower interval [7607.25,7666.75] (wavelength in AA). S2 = 1.1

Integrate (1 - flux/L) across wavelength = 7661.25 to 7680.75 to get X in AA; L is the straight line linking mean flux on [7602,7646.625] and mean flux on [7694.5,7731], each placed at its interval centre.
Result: 0.2 AA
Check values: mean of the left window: 15.3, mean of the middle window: 14.8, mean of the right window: 14.7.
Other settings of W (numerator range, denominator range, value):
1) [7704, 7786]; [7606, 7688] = 1.06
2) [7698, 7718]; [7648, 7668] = 0.97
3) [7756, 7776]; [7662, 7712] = 1.16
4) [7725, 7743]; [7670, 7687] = 1.05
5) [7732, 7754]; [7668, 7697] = 1.09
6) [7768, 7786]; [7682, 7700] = 1.13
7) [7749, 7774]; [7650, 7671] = 1.15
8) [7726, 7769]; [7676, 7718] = 1.12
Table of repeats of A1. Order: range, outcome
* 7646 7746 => 15.84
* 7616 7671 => 15.85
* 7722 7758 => 18.09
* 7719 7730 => 15.06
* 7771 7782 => 16.7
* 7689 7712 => 14.64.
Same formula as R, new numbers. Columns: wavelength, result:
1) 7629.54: 15.36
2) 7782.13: 16.34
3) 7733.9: 15.54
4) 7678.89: 14.77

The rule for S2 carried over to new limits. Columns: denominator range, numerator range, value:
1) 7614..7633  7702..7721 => 0.94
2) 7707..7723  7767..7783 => 1.13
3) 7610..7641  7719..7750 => 1.01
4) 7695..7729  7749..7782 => 1.16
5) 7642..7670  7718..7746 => 1.03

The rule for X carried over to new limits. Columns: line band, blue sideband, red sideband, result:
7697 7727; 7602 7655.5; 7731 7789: 2.6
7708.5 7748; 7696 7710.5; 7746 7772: 1.1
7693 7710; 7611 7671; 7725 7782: 1.4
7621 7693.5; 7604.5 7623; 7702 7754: 2.0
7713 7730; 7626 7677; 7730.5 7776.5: 1.2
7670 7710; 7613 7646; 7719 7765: 2.8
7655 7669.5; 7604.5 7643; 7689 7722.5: 0.2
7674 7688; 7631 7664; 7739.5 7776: 0.7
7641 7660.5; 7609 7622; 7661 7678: 0.1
